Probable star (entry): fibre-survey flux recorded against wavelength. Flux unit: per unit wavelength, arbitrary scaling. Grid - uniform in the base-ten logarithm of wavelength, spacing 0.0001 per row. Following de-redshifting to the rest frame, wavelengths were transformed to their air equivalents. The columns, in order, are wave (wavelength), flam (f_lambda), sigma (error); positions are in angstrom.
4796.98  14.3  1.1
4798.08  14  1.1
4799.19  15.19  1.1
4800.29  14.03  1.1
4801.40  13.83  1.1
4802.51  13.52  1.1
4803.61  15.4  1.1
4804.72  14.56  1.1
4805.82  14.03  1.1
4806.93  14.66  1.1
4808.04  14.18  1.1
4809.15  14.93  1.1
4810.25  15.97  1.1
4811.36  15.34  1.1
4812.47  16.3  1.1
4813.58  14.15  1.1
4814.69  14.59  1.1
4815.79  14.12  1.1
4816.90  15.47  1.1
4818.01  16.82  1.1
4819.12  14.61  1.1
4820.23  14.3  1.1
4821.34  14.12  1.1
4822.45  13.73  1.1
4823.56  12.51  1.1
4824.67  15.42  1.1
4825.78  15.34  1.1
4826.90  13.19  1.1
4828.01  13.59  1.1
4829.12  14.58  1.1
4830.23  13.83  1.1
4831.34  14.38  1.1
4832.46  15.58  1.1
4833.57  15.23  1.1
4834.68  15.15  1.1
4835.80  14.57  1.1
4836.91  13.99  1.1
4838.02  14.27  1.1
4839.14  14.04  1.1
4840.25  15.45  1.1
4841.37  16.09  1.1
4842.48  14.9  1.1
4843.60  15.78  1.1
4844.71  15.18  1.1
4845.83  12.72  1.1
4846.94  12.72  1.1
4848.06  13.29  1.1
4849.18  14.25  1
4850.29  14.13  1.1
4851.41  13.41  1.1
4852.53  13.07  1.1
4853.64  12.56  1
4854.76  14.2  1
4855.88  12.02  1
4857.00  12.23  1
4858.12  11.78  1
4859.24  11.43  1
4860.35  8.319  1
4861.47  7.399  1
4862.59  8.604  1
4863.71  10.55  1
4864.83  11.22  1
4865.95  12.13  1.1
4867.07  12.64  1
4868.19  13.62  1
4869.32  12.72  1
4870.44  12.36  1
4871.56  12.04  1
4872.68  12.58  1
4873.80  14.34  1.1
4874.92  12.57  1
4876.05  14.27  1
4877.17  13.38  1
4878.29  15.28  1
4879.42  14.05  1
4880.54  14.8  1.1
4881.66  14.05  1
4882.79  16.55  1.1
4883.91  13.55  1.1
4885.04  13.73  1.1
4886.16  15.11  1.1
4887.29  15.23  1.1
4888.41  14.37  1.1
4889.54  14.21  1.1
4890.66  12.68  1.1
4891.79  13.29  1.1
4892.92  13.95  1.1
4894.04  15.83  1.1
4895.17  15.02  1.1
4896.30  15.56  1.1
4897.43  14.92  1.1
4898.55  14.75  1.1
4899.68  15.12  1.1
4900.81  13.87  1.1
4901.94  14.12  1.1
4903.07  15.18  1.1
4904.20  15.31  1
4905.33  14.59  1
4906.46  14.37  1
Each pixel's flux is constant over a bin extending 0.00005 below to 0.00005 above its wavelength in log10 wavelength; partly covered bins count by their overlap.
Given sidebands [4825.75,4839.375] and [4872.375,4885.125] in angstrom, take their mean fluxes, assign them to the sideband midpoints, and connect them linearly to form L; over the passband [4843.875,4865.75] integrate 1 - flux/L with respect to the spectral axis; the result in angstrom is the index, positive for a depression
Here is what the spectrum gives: 3.3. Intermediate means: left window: 14.4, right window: 14.1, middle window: 12.1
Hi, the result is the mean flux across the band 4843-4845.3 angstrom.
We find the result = 15.4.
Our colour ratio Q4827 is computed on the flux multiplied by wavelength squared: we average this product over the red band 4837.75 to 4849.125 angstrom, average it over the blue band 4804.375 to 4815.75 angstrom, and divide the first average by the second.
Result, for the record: 1.0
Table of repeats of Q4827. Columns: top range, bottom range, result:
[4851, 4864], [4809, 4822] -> 0.76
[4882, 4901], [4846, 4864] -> 1.24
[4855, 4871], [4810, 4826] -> 0.77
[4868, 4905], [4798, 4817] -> 1.00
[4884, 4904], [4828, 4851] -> 1.03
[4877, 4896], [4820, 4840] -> 1.03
